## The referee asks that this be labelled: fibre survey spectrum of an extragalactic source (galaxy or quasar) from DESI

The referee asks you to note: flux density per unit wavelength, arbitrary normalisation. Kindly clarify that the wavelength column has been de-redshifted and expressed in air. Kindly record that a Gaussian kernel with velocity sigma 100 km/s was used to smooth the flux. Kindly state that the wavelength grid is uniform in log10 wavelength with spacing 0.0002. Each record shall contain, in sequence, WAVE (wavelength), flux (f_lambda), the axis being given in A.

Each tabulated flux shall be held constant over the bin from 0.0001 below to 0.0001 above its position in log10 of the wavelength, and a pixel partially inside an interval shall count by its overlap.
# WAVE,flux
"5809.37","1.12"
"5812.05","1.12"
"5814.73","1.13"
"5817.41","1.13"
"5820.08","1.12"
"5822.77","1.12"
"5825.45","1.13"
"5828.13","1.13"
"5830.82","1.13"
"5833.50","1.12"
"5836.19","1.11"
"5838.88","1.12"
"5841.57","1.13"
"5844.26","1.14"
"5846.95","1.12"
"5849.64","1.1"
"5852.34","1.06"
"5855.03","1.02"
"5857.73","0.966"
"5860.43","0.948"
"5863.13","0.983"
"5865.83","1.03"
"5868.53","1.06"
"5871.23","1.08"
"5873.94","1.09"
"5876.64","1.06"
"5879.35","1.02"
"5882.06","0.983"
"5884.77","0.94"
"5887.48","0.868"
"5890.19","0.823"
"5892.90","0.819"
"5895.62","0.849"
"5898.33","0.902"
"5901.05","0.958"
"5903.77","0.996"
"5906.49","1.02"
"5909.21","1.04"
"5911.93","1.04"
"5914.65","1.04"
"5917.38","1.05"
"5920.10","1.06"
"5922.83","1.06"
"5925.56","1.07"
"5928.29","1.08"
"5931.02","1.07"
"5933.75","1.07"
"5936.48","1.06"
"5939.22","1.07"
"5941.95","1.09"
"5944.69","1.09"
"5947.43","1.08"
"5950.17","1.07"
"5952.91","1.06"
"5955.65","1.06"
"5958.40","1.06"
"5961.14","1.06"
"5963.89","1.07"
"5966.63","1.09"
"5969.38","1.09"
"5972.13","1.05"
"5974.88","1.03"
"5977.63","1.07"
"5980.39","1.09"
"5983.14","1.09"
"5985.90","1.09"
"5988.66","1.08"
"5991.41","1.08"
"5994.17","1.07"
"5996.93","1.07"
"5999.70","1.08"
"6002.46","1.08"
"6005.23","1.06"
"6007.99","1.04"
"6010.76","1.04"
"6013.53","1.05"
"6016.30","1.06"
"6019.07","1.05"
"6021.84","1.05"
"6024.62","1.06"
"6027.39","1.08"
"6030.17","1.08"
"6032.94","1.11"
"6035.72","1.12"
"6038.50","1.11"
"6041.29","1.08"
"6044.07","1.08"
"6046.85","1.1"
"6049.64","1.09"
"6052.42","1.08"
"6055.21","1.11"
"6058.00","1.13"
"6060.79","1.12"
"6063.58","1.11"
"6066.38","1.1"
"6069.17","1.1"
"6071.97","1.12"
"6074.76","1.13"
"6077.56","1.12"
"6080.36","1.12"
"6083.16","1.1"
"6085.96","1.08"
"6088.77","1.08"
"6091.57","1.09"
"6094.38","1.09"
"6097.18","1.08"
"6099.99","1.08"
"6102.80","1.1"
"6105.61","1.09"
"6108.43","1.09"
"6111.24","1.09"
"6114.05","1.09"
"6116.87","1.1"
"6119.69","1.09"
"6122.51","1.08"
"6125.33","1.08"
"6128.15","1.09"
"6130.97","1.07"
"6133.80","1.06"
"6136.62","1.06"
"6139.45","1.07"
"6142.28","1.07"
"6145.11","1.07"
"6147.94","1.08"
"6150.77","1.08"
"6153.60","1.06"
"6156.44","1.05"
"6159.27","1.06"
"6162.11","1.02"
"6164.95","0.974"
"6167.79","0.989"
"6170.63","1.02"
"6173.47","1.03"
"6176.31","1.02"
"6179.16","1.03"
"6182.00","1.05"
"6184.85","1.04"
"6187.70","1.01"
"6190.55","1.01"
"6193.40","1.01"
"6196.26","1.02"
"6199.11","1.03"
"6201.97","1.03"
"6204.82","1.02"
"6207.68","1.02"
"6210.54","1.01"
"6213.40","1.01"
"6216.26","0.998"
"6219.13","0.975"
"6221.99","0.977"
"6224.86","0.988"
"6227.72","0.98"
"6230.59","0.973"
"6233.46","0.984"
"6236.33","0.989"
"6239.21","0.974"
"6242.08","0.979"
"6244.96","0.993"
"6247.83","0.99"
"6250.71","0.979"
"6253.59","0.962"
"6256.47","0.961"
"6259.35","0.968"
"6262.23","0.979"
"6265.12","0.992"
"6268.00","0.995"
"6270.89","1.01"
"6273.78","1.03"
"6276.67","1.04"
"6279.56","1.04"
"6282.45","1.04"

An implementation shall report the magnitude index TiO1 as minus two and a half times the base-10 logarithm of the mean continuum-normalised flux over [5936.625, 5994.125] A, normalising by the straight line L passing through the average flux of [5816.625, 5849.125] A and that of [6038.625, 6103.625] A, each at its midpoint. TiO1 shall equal 0.037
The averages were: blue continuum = 1.12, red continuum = 1.1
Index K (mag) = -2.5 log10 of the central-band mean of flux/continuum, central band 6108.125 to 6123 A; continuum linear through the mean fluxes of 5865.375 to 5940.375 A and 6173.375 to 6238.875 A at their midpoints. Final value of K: -0.086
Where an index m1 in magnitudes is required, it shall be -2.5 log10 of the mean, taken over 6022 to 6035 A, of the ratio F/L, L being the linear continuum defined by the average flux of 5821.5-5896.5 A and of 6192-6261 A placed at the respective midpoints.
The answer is -0.07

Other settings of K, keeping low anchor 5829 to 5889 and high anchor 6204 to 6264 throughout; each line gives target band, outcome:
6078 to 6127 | -0.086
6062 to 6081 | -0.103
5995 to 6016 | -0.037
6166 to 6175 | -0.017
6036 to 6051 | -0.078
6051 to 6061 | -0.096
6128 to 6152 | -0.073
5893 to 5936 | 0.025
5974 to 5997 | -0.050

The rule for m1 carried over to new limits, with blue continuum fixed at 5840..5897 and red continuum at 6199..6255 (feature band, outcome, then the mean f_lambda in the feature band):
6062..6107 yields -0.106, 1.1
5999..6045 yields -0.077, 1.07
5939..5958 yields -0.075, 1.07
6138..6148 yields -0.080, 1.07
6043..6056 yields -0.097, 1.09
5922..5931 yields -0.071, 1.07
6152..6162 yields -0.061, 1.05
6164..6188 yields -0.028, 1.02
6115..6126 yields -0.096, 1.09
